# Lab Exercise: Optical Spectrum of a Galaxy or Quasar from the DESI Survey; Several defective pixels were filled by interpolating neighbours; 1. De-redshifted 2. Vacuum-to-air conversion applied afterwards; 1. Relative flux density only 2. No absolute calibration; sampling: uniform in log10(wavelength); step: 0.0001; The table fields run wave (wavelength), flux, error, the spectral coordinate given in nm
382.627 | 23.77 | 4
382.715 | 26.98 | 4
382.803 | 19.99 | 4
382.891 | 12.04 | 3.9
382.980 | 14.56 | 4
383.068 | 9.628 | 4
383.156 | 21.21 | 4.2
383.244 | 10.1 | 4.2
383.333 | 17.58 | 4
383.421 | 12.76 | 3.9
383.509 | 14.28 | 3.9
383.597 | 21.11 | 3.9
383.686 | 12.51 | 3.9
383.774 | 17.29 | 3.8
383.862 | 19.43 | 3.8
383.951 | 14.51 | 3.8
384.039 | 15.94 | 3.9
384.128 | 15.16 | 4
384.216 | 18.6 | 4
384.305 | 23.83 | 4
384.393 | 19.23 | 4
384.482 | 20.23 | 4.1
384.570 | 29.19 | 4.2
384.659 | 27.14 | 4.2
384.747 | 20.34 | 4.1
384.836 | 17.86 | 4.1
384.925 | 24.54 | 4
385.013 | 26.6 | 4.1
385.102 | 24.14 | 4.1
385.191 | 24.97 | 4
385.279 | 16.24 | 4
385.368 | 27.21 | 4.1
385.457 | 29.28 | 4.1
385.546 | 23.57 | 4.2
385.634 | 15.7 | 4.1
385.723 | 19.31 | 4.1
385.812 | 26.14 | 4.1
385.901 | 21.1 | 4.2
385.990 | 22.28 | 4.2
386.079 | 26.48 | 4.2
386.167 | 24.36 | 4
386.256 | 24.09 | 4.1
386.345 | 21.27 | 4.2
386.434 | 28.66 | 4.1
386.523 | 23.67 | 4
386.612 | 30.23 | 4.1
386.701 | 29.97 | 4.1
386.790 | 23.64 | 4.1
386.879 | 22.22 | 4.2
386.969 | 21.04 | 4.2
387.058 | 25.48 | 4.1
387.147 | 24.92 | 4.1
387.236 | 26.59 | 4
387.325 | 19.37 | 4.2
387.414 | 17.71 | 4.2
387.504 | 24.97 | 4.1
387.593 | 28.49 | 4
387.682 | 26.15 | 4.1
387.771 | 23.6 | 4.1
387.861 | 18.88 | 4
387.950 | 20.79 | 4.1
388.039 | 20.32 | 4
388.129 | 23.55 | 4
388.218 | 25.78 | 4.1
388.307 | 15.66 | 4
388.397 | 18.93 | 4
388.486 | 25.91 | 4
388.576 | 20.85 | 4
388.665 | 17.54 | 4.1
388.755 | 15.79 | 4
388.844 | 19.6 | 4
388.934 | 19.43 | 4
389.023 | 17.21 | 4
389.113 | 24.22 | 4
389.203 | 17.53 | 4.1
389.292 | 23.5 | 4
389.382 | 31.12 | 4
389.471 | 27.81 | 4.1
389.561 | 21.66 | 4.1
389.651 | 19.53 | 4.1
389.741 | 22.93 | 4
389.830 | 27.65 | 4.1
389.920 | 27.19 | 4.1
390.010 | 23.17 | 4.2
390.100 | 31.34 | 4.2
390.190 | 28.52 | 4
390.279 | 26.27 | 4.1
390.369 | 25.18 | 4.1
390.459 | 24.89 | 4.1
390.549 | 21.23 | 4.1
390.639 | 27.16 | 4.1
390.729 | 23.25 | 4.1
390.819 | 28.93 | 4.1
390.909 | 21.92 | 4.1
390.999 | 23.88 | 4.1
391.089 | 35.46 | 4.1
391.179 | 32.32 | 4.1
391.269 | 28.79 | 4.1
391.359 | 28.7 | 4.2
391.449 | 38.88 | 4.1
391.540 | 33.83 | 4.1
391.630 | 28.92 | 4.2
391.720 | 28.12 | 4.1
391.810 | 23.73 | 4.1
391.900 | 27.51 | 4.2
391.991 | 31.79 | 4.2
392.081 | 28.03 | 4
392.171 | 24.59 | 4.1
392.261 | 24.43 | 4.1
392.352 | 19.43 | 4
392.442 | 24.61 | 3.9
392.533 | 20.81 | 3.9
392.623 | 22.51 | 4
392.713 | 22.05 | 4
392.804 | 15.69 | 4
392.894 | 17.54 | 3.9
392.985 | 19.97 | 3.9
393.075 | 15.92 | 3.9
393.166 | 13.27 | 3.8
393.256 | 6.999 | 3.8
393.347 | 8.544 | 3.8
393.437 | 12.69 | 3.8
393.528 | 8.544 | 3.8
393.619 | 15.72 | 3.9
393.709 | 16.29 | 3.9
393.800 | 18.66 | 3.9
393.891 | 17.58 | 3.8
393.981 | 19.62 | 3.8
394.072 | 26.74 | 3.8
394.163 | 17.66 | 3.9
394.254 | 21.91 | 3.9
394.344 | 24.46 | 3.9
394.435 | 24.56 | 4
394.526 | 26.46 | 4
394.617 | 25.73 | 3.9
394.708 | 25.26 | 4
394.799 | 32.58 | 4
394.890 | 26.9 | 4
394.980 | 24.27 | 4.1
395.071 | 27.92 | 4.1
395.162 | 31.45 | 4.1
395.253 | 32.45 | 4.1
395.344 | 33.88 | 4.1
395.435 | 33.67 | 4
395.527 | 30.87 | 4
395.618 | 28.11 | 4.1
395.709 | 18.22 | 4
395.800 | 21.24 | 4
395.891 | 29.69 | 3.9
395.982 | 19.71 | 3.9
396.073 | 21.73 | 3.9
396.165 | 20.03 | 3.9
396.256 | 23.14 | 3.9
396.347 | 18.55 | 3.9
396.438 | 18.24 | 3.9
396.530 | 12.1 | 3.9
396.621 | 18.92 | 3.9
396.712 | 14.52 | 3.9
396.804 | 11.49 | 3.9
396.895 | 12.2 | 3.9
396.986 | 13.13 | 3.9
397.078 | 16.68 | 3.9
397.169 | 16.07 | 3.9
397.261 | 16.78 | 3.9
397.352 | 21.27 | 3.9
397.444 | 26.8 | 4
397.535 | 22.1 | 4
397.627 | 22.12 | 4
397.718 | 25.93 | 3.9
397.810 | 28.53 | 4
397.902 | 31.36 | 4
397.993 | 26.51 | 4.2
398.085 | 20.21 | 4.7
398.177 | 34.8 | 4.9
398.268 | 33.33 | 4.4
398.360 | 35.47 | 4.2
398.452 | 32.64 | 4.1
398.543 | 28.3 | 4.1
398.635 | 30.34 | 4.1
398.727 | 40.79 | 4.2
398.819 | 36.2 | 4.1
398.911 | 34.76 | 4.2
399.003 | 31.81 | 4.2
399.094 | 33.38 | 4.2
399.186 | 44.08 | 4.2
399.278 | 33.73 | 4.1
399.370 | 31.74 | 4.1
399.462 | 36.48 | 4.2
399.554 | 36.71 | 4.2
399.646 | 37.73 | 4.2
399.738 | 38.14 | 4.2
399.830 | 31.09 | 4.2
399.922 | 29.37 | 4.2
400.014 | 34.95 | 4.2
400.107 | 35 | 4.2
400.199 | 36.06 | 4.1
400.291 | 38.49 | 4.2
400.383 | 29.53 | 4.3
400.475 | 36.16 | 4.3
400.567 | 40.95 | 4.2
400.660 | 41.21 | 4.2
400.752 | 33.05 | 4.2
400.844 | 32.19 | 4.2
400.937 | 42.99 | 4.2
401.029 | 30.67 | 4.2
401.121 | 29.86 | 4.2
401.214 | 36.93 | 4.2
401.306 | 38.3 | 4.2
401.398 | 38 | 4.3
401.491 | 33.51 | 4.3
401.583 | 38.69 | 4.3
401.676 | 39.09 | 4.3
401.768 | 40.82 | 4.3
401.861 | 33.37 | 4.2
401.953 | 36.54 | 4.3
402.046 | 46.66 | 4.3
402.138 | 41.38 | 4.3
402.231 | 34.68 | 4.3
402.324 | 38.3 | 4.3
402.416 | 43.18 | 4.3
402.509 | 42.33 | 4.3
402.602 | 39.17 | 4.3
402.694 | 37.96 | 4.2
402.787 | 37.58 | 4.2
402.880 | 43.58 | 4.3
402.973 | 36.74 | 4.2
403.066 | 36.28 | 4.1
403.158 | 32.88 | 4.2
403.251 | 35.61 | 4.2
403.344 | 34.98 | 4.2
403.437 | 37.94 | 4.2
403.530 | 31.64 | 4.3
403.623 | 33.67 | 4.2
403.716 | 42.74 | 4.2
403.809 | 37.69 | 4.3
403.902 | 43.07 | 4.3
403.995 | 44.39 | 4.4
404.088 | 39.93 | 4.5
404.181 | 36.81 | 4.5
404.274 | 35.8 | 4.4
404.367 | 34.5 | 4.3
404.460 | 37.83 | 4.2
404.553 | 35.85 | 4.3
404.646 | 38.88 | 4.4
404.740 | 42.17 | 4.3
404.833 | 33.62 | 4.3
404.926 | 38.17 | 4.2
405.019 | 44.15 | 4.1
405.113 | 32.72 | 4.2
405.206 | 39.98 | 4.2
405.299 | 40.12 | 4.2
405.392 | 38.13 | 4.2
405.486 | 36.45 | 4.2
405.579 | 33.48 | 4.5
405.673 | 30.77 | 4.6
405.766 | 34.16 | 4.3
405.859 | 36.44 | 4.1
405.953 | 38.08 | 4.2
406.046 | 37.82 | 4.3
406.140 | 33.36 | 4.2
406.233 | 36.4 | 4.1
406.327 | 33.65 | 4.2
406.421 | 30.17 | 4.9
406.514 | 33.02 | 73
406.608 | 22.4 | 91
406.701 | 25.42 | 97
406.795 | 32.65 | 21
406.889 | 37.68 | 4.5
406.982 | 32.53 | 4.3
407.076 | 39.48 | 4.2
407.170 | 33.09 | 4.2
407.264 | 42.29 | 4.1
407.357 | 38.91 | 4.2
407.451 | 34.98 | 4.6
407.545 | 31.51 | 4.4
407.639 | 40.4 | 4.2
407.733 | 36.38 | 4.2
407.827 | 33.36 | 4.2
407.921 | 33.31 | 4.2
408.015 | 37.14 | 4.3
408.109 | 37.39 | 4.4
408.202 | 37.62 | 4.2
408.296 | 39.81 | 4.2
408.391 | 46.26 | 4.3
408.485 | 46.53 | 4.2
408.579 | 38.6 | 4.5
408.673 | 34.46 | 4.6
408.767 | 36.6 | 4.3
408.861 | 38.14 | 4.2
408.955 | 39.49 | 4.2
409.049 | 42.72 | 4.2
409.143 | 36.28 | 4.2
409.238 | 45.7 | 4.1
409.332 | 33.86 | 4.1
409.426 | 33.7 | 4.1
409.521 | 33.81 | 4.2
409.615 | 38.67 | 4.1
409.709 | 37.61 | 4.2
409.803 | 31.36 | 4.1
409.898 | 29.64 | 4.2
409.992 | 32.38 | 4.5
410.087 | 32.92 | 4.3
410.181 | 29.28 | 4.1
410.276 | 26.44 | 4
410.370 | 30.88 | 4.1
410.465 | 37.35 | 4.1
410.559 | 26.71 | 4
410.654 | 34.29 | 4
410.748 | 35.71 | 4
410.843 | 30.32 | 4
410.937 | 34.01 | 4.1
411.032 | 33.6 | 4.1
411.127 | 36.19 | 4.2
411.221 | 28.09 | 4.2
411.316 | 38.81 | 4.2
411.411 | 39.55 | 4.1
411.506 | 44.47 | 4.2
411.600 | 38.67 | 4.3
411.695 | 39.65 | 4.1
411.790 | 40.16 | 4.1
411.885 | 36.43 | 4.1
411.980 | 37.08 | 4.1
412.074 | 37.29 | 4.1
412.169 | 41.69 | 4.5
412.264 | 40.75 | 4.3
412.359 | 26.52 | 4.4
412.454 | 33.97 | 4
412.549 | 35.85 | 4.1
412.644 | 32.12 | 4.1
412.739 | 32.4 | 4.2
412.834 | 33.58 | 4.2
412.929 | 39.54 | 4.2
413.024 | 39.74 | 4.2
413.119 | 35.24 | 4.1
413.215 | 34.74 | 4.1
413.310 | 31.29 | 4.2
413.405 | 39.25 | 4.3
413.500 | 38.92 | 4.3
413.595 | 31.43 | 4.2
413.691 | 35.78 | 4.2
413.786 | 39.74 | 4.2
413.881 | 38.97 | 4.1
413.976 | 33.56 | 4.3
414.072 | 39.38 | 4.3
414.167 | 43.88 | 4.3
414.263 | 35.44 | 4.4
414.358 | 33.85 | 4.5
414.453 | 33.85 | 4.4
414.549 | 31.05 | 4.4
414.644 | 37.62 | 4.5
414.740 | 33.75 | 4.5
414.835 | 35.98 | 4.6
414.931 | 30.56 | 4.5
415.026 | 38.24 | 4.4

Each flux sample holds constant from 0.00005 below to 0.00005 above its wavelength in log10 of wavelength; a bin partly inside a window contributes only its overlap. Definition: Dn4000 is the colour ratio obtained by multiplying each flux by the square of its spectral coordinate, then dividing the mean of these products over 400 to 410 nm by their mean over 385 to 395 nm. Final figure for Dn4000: 1.7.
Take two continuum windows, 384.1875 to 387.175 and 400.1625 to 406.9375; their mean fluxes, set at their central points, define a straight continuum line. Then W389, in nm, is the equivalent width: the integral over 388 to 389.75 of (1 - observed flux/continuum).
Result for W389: 0.308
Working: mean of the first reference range 23.7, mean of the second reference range 36.7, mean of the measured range 21.4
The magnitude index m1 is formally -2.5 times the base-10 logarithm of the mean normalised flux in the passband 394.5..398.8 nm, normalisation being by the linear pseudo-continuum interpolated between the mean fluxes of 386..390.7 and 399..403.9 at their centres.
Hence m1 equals 0.27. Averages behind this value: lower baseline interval 23.5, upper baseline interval 36.8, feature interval 24.8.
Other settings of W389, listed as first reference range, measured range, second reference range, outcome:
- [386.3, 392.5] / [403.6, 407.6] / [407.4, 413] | -0.33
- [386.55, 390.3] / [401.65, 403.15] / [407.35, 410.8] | -0.34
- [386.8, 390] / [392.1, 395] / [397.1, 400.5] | 0.73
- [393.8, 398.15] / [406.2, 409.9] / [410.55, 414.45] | -0.40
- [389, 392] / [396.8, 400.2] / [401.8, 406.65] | 0.37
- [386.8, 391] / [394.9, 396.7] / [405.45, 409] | 0.23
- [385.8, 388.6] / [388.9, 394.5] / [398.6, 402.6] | 0.92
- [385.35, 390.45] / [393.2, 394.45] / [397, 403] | 0.51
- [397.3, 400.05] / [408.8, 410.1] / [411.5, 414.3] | -0.03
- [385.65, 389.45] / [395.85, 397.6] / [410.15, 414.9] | 0.56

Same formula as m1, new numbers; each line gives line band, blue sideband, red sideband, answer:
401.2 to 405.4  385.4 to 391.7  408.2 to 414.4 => -0.191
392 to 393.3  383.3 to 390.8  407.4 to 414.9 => 0.264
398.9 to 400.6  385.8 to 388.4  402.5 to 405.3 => -0.027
